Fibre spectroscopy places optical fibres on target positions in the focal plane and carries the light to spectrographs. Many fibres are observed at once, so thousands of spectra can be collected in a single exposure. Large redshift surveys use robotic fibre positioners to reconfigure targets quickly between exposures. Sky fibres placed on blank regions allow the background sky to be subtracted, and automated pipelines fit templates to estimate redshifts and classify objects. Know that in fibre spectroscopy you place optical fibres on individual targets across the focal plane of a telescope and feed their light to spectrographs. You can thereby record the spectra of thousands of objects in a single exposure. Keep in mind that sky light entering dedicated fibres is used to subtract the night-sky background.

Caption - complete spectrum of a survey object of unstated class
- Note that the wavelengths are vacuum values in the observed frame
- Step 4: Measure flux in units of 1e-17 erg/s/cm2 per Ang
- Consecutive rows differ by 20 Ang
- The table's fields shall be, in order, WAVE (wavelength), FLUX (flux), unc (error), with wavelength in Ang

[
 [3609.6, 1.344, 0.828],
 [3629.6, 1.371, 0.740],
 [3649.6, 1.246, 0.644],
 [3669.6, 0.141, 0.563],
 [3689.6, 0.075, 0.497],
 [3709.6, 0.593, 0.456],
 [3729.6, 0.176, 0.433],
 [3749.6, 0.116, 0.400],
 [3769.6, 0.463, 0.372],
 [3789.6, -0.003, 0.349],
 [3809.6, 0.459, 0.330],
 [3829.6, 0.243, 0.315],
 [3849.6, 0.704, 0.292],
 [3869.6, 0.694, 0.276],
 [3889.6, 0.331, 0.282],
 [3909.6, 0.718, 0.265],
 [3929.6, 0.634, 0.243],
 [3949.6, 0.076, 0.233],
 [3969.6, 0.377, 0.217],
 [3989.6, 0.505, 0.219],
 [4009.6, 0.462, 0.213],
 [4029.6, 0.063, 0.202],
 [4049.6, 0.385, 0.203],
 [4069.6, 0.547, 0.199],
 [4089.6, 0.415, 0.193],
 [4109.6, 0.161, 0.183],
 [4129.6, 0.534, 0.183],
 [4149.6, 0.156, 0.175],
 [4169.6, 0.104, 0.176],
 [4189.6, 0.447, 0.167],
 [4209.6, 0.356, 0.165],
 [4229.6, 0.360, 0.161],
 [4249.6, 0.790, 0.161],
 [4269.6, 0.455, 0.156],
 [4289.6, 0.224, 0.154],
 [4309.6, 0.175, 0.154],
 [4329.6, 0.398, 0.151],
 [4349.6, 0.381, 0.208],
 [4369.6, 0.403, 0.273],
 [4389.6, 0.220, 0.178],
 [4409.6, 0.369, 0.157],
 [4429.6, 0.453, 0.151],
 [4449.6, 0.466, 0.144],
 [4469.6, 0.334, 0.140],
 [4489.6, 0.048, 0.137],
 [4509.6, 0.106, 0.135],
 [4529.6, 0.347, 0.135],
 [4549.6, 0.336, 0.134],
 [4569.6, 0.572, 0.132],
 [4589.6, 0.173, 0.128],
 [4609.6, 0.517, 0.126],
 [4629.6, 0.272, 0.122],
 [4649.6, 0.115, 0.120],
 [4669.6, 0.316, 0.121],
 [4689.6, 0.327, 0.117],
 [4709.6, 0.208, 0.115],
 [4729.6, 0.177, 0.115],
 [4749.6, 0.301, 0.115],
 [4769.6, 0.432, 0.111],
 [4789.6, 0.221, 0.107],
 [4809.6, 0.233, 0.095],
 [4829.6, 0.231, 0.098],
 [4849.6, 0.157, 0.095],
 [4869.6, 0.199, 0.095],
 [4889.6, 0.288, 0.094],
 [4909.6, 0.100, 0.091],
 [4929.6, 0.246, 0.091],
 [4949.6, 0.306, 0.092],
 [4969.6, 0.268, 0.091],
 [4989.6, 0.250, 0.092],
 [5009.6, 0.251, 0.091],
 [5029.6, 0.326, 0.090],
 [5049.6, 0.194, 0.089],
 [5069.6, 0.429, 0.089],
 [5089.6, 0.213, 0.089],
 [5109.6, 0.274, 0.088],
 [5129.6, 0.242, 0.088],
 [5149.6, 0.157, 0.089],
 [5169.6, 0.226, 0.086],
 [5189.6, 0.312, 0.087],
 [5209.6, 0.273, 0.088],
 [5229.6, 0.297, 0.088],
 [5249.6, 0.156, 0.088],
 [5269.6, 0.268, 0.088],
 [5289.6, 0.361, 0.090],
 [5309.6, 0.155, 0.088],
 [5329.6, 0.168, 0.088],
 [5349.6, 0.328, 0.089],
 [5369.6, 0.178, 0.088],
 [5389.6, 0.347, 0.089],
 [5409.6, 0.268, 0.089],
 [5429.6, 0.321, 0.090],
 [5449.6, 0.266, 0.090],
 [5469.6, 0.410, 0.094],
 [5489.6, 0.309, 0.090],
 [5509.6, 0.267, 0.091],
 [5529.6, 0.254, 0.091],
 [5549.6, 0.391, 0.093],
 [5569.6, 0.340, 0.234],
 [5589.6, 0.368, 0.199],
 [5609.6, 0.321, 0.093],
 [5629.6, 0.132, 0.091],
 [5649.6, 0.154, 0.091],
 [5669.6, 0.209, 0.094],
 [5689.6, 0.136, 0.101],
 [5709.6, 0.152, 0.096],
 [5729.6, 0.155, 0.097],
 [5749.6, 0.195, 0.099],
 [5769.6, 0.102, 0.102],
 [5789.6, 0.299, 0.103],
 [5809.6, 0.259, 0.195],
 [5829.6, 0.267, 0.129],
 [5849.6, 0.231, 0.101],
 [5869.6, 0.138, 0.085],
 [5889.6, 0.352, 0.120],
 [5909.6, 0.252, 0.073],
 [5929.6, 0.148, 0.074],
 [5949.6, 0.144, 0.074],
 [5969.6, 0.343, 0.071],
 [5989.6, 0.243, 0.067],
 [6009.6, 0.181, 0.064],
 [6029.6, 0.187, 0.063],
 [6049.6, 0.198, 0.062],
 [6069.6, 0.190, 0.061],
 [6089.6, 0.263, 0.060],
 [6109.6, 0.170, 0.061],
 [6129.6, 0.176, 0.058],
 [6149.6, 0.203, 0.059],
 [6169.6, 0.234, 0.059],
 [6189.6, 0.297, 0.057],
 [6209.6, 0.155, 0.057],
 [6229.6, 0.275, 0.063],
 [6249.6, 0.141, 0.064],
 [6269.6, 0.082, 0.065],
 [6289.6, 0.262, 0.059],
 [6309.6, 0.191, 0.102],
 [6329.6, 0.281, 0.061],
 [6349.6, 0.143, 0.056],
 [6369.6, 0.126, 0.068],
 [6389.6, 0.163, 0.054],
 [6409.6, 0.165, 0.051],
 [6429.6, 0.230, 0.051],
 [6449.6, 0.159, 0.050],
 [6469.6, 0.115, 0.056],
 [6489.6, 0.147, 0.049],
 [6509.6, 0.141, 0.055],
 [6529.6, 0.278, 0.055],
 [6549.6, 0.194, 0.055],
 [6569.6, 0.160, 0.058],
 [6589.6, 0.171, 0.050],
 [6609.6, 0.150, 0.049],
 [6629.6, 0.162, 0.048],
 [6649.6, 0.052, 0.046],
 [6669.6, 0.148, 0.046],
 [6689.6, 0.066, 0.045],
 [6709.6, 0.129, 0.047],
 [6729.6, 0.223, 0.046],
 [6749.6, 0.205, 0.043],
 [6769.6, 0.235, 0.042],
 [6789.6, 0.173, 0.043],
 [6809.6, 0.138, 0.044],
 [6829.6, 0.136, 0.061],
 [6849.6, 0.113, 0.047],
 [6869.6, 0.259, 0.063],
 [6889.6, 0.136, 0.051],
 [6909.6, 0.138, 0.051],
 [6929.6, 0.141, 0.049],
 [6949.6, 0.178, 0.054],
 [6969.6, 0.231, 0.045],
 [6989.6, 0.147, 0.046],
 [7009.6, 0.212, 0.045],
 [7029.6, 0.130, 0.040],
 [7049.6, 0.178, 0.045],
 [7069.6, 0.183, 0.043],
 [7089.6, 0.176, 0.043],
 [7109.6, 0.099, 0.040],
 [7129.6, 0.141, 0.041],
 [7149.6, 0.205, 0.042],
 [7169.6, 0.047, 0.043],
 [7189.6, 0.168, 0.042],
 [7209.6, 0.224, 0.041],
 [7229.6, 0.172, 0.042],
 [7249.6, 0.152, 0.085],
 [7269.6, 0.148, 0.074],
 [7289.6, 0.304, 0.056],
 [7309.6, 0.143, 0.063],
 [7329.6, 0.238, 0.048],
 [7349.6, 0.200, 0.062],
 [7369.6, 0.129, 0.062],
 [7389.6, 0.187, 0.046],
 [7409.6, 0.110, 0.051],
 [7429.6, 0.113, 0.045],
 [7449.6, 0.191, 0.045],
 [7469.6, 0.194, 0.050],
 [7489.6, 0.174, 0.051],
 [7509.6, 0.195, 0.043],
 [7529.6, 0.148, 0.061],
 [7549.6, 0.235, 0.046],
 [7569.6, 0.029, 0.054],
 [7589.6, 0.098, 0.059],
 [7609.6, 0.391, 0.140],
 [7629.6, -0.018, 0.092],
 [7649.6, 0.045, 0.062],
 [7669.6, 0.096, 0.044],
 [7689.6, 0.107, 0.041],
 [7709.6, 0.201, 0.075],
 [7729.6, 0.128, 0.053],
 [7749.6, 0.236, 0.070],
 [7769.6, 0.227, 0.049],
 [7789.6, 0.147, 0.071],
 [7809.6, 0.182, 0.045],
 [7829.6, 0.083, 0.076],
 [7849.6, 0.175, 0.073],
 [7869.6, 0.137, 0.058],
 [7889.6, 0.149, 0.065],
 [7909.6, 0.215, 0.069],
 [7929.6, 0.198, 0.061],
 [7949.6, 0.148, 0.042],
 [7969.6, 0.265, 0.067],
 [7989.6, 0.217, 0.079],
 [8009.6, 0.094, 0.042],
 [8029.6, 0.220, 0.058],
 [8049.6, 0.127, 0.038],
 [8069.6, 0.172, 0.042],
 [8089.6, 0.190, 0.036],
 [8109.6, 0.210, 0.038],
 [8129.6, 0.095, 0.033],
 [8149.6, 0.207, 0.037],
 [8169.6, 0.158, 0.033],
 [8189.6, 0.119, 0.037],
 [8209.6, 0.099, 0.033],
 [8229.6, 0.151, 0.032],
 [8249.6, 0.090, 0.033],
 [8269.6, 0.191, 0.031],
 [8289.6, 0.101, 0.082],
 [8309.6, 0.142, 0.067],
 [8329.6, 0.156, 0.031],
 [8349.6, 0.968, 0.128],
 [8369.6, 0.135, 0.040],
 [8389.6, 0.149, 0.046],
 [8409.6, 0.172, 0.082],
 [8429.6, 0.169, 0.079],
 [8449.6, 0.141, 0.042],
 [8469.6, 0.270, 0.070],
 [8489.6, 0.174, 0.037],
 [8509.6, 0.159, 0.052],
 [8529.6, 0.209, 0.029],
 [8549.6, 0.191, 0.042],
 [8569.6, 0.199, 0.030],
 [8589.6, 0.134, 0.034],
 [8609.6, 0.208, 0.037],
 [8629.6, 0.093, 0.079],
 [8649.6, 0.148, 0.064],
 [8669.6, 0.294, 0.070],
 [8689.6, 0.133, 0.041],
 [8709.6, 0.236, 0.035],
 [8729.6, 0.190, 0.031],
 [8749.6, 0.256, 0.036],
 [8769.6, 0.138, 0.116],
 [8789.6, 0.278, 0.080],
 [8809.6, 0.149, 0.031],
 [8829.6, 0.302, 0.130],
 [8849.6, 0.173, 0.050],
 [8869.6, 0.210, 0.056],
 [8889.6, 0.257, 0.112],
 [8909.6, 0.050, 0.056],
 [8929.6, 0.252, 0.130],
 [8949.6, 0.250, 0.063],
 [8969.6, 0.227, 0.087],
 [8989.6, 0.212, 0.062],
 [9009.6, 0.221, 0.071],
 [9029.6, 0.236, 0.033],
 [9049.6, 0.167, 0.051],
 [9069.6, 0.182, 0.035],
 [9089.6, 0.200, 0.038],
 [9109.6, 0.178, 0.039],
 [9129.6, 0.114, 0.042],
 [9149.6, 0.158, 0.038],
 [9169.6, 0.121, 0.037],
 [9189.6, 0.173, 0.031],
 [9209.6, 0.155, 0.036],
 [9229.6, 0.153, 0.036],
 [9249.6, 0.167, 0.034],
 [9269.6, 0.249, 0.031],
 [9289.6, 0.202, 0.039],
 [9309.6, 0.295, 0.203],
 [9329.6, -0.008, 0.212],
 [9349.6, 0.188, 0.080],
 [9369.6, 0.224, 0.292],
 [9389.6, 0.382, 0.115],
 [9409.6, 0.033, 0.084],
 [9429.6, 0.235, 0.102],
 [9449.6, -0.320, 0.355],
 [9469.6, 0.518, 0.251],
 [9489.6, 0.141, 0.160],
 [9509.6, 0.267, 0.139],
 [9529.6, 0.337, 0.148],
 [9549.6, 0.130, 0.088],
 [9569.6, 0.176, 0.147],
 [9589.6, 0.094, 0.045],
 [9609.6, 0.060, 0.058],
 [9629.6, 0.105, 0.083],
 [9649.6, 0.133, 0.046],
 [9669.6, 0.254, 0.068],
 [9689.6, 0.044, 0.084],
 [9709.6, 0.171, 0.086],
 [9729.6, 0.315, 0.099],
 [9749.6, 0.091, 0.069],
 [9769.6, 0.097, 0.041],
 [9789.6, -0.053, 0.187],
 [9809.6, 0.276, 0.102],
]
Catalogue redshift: 1.239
